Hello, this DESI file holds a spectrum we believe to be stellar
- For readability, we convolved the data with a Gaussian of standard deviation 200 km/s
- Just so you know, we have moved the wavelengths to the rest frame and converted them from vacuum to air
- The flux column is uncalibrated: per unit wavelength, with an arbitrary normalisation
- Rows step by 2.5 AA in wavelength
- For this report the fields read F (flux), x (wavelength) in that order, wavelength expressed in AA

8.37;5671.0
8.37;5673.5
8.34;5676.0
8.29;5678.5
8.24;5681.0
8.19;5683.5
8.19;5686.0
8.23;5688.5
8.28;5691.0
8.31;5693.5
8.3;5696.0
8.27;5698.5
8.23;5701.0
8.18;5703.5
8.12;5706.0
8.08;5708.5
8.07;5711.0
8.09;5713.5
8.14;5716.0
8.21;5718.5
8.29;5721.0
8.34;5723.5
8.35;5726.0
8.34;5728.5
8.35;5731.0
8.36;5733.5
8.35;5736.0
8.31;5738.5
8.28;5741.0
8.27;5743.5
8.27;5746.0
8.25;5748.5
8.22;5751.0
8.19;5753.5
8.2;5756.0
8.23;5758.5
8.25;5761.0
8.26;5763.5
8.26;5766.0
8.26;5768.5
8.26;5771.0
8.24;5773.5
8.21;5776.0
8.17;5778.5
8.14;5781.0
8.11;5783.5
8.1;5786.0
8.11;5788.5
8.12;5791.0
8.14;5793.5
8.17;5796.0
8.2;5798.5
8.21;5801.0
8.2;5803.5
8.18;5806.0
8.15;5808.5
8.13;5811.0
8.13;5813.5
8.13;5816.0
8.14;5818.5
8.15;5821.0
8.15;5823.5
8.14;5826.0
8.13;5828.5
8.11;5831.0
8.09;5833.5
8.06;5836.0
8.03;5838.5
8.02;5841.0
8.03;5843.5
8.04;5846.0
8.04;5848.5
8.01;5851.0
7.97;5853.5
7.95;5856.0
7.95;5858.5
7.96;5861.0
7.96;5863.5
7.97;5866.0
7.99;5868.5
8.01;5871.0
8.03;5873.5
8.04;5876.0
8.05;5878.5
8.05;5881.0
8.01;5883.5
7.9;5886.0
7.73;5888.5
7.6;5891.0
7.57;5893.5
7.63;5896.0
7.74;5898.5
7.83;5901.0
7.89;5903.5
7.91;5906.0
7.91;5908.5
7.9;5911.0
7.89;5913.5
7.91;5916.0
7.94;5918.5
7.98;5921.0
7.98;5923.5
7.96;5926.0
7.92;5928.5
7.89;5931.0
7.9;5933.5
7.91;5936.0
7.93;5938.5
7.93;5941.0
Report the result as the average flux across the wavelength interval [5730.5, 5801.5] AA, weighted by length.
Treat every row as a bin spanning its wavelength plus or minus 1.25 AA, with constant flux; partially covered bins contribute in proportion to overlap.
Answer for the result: 8.22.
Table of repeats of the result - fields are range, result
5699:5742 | 8.24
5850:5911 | 7.9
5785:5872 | 8.08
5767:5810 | 8.17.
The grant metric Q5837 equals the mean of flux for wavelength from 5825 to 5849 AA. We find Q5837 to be 8.07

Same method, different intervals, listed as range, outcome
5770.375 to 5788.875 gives 8.17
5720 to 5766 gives 8.28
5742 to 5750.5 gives 8.26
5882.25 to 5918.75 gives 7.82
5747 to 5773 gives 8.24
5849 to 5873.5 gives 7.98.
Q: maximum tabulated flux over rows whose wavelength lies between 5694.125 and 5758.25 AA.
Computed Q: 8.36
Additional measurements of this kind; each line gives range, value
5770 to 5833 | 8.26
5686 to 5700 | 8.31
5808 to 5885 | 8.15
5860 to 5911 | 8.05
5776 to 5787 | 8.21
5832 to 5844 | 8.09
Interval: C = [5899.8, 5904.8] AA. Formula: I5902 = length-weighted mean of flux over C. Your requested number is 7.86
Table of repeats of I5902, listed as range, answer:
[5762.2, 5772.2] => 8.26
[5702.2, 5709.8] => 8.13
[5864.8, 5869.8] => 7.98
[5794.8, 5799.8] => 8.19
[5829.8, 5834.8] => 8.1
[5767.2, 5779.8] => 8.23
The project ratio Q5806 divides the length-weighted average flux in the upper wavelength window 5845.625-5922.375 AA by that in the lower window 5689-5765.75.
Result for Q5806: 0.96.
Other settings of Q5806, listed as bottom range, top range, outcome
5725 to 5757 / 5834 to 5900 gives 0.96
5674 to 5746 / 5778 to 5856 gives 0.98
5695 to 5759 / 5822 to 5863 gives 0.98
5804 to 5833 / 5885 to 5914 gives 0.96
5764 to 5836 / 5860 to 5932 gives 0.97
